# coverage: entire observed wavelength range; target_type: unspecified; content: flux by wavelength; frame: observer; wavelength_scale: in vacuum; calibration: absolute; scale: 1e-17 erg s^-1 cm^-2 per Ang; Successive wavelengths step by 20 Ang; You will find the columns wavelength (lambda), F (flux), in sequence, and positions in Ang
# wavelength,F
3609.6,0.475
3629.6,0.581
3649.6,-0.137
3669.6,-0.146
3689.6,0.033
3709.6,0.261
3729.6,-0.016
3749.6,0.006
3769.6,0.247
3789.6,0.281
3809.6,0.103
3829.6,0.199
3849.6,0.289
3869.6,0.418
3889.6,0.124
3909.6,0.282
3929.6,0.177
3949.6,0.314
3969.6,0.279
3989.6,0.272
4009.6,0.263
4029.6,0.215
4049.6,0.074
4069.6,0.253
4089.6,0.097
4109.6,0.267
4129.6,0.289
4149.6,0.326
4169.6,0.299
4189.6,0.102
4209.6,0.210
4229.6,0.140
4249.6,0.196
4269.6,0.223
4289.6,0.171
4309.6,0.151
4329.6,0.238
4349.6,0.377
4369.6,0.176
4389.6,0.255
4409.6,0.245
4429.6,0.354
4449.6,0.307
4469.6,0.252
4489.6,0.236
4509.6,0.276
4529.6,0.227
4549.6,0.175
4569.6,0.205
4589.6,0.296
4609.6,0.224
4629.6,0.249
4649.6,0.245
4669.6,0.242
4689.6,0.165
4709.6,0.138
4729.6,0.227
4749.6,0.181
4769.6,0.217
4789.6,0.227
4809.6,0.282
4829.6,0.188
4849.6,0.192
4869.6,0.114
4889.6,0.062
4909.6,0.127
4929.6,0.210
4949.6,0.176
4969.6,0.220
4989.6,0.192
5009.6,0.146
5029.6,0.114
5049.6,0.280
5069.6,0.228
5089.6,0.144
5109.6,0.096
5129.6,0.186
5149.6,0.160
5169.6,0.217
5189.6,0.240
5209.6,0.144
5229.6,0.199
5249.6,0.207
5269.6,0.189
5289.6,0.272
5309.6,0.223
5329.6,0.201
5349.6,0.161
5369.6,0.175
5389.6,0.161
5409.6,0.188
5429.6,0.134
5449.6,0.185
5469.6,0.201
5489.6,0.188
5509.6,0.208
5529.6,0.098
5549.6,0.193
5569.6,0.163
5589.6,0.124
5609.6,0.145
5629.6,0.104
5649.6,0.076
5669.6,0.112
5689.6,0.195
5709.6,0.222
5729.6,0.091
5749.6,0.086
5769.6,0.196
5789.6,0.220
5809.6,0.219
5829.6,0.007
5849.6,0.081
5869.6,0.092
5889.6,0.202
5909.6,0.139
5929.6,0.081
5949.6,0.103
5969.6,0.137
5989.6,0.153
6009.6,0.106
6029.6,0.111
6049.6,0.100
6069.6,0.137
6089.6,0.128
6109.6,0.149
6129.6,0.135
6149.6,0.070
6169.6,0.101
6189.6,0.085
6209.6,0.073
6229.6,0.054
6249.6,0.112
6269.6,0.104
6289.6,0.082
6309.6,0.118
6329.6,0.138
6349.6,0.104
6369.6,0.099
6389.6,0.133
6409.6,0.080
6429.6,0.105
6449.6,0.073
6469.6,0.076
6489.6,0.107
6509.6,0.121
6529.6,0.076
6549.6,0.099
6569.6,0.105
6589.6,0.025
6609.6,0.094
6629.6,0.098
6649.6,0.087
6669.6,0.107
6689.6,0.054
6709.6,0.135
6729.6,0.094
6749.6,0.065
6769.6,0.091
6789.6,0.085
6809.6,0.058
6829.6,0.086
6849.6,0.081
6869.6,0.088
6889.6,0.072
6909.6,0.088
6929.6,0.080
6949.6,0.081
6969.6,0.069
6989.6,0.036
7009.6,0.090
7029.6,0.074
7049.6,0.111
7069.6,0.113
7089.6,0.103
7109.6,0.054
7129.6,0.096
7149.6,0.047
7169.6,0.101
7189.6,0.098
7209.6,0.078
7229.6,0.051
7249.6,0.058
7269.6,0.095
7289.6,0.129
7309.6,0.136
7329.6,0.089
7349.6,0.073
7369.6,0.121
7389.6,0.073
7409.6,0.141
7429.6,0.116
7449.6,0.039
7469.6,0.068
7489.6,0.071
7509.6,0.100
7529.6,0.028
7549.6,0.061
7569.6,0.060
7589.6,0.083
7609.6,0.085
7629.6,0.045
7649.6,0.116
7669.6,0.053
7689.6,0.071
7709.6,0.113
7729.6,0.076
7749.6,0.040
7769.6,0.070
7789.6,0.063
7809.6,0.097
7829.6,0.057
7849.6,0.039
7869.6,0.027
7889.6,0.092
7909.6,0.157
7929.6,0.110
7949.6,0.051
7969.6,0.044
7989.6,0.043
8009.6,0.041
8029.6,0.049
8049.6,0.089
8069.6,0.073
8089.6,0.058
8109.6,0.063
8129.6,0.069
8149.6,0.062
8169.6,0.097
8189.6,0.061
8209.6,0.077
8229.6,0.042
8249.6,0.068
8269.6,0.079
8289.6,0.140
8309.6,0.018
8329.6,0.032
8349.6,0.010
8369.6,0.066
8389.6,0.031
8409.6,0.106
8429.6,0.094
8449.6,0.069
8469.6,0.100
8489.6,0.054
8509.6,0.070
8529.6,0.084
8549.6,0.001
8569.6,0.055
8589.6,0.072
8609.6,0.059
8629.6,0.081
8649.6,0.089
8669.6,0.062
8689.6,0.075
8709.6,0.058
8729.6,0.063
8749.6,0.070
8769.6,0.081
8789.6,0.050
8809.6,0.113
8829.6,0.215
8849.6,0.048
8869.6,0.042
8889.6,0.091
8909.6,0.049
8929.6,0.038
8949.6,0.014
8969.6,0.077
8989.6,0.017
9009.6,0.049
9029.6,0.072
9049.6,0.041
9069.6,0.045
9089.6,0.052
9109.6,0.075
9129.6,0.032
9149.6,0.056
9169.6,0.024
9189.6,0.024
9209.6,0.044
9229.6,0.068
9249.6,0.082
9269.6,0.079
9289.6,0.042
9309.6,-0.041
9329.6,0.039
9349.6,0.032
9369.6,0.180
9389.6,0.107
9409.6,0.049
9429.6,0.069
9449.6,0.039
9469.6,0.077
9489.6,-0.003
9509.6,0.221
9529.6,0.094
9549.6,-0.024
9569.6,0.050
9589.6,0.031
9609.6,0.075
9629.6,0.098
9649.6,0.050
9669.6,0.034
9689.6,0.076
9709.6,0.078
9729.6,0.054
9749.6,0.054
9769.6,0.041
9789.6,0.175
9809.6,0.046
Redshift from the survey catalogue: 1.28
